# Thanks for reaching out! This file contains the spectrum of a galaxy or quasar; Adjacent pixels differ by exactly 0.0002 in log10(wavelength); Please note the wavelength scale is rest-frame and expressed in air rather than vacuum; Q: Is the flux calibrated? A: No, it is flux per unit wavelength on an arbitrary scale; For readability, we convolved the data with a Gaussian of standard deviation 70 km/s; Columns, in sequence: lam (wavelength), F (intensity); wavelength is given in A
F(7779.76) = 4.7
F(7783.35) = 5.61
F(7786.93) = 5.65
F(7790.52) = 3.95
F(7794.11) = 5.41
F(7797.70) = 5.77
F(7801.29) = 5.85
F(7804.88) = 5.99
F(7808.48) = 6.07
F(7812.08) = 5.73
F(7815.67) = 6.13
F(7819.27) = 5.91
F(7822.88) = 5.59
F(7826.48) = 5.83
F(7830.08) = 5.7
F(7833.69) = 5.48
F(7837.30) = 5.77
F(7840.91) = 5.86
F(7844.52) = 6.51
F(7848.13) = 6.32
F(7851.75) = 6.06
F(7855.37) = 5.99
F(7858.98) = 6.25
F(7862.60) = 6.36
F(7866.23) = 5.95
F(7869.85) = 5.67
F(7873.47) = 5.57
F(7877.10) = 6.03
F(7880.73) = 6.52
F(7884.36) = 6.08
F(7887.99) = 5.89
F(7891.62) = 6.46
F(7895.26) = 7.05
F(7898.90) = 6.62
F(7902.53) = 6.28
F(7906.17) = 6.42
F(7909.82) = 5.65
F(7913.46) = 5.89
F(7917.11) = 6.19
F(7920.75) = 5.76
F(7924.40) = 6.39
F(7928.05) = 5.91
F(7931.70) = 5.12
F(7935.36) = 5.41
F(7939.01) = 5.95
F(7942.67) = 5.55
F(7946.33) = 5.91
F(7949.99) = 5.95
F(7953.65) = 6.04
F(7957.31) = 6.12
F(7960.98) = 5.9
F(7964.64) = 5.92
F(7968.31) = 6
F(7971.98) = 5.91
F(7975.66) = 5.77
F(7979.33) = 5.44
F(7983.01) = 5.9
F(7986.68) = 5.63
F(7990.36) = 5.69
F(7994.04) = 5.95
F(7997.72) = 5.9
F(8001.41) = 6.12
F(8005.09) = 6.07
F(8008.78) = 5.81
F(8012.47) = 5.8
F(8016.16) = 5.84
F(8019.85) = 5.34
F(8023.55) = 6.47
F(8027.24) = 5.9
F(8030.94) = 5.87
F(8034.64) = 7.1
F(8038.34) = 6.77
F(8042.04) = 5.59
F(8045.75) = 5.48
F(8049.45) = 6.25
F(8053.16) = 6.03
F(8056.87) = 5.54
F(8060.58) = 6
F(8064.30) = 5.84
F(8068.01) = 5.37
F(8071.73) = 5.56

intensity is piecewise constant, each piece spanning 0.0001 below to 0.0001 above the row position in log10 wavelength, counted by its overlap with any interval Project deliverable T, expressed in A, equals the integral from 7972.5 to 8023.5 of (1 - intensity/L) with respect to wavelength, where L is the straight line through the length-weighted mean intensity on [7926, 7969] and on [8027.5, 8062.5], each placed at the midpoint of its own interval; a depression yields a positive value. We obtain 1.1 A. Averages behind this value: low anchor 5.81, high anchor 6.06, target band 5.82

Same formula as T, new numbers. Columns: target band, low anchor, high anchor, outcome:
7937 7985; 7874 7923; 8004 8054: 1.9 A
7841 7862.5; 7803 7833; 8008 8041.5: -1.1 A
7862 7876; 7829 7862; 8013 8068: 0.4 A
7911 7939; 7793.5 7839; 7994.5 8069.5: 0.3 A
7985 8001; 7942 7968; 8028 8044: 0.7 A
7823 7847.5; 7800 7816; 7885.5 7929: 0.6 A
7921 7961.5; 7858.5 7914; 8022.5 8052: 2.2 A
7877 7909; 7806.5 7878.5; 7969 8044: -2.3 A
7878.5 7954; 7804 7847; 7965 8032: -2.3 A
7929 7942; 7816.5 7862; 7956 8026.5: 0.8 A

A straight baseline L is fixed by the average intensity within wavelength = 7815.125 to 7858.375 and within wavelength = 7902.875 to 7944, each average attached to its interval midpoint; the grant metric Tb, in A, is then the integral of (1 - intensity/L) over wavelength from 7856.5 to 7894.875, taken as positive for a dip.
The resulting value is -1.4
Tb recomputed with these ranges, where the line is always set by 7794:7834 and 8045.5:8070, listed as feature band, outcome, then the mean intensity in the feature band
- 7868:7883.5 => -0.4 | 5.96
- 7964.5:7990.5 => 0.1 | 5.78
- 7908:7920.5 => -0.2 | 5.89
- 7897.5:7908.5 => -1.1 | 6.4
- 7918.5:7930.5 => -0.3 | 5.98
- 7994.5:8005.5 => -0.4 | 6.02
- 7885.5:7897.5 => -1.3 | 6.45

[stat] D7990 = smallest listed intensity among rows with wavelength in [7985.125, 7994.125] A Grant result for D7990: 5.63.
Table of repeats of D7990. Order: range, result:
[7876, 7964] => 5.12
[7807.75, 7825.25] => 5.59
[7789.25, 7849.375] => 3.95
